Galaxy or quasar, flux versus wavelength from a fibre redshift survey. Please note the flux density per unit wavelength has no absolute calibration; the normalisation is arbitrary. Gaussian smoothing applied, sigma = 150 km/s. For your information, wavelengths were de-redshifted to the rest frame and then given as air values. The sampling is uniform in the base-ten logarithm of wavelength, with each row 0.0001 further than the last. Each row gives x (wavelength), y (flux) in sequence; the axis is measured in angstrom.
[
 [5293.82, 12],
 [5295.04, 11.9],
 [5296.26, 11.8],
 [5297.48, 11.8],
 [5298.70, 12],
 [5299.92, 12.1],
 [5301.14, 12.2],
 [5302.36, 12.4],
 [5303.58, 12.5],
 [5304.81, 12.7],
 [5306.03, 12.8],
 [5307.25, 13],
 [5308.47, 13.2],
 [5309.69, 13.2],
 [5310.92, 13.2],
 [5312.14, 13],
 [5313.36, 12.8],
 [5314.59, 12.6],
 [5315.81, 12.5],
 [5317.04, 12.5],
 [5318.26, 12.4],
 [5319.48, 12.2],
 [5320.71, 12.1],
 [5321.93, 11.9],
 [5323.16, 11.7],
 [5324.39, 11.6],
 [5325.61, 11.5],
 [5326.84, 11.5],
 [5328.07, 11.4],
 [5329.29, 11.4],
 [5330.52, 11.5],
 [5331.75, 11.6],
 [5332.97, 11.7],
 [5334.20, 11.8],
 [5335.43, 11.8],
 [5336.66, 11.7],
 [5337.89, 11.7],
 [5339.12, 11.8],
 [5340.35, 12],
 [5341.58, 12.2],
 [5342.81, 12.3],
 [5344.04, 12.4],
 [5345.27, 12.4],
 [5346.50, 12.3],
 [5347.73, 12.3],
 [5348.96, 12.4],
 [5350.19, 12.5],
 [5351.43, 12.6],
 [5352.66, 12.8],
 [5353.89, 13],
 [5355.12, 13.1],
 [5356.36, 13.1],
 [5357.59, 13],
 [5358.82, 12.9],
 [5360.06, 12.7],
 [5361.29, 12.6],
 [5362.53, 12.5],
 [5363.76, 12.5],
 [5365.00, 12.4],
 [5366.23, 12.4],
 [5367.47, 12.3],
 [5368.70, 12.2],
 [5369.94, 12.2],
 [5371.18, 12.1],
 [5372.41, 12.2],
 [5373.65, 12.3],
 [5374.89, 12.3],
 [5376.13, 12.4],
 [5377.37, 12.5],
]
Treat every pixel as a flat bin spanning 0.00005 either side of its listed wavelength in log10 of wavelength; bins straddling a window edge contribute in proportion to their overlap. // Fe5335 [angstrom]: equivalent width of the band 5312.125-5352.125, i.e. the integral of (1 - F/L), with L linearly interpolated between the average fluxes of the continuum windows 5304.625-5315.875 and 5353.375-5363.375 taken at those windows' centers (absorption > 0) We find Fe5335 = 2.6 angstrom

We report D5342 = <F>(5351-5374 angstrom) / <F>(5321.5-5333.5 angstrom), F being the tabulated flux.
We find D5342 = 1.1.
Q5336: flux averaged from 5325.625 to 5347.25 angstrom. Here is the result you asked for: 11.8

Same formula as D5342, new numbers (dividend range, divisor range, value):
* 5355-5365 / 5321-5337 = 1.10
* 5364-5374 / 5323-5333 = 1.06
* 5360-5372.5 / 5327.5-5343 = 1.05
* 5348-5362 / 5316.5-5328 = 1.07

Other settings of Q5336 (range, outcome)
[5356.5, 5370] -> 12.6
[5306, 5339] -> 12.1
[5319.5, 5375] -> 12.2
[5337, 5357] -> 12.4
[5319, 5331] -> 11.7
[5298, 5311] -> 12.6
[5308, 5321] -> 12.7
